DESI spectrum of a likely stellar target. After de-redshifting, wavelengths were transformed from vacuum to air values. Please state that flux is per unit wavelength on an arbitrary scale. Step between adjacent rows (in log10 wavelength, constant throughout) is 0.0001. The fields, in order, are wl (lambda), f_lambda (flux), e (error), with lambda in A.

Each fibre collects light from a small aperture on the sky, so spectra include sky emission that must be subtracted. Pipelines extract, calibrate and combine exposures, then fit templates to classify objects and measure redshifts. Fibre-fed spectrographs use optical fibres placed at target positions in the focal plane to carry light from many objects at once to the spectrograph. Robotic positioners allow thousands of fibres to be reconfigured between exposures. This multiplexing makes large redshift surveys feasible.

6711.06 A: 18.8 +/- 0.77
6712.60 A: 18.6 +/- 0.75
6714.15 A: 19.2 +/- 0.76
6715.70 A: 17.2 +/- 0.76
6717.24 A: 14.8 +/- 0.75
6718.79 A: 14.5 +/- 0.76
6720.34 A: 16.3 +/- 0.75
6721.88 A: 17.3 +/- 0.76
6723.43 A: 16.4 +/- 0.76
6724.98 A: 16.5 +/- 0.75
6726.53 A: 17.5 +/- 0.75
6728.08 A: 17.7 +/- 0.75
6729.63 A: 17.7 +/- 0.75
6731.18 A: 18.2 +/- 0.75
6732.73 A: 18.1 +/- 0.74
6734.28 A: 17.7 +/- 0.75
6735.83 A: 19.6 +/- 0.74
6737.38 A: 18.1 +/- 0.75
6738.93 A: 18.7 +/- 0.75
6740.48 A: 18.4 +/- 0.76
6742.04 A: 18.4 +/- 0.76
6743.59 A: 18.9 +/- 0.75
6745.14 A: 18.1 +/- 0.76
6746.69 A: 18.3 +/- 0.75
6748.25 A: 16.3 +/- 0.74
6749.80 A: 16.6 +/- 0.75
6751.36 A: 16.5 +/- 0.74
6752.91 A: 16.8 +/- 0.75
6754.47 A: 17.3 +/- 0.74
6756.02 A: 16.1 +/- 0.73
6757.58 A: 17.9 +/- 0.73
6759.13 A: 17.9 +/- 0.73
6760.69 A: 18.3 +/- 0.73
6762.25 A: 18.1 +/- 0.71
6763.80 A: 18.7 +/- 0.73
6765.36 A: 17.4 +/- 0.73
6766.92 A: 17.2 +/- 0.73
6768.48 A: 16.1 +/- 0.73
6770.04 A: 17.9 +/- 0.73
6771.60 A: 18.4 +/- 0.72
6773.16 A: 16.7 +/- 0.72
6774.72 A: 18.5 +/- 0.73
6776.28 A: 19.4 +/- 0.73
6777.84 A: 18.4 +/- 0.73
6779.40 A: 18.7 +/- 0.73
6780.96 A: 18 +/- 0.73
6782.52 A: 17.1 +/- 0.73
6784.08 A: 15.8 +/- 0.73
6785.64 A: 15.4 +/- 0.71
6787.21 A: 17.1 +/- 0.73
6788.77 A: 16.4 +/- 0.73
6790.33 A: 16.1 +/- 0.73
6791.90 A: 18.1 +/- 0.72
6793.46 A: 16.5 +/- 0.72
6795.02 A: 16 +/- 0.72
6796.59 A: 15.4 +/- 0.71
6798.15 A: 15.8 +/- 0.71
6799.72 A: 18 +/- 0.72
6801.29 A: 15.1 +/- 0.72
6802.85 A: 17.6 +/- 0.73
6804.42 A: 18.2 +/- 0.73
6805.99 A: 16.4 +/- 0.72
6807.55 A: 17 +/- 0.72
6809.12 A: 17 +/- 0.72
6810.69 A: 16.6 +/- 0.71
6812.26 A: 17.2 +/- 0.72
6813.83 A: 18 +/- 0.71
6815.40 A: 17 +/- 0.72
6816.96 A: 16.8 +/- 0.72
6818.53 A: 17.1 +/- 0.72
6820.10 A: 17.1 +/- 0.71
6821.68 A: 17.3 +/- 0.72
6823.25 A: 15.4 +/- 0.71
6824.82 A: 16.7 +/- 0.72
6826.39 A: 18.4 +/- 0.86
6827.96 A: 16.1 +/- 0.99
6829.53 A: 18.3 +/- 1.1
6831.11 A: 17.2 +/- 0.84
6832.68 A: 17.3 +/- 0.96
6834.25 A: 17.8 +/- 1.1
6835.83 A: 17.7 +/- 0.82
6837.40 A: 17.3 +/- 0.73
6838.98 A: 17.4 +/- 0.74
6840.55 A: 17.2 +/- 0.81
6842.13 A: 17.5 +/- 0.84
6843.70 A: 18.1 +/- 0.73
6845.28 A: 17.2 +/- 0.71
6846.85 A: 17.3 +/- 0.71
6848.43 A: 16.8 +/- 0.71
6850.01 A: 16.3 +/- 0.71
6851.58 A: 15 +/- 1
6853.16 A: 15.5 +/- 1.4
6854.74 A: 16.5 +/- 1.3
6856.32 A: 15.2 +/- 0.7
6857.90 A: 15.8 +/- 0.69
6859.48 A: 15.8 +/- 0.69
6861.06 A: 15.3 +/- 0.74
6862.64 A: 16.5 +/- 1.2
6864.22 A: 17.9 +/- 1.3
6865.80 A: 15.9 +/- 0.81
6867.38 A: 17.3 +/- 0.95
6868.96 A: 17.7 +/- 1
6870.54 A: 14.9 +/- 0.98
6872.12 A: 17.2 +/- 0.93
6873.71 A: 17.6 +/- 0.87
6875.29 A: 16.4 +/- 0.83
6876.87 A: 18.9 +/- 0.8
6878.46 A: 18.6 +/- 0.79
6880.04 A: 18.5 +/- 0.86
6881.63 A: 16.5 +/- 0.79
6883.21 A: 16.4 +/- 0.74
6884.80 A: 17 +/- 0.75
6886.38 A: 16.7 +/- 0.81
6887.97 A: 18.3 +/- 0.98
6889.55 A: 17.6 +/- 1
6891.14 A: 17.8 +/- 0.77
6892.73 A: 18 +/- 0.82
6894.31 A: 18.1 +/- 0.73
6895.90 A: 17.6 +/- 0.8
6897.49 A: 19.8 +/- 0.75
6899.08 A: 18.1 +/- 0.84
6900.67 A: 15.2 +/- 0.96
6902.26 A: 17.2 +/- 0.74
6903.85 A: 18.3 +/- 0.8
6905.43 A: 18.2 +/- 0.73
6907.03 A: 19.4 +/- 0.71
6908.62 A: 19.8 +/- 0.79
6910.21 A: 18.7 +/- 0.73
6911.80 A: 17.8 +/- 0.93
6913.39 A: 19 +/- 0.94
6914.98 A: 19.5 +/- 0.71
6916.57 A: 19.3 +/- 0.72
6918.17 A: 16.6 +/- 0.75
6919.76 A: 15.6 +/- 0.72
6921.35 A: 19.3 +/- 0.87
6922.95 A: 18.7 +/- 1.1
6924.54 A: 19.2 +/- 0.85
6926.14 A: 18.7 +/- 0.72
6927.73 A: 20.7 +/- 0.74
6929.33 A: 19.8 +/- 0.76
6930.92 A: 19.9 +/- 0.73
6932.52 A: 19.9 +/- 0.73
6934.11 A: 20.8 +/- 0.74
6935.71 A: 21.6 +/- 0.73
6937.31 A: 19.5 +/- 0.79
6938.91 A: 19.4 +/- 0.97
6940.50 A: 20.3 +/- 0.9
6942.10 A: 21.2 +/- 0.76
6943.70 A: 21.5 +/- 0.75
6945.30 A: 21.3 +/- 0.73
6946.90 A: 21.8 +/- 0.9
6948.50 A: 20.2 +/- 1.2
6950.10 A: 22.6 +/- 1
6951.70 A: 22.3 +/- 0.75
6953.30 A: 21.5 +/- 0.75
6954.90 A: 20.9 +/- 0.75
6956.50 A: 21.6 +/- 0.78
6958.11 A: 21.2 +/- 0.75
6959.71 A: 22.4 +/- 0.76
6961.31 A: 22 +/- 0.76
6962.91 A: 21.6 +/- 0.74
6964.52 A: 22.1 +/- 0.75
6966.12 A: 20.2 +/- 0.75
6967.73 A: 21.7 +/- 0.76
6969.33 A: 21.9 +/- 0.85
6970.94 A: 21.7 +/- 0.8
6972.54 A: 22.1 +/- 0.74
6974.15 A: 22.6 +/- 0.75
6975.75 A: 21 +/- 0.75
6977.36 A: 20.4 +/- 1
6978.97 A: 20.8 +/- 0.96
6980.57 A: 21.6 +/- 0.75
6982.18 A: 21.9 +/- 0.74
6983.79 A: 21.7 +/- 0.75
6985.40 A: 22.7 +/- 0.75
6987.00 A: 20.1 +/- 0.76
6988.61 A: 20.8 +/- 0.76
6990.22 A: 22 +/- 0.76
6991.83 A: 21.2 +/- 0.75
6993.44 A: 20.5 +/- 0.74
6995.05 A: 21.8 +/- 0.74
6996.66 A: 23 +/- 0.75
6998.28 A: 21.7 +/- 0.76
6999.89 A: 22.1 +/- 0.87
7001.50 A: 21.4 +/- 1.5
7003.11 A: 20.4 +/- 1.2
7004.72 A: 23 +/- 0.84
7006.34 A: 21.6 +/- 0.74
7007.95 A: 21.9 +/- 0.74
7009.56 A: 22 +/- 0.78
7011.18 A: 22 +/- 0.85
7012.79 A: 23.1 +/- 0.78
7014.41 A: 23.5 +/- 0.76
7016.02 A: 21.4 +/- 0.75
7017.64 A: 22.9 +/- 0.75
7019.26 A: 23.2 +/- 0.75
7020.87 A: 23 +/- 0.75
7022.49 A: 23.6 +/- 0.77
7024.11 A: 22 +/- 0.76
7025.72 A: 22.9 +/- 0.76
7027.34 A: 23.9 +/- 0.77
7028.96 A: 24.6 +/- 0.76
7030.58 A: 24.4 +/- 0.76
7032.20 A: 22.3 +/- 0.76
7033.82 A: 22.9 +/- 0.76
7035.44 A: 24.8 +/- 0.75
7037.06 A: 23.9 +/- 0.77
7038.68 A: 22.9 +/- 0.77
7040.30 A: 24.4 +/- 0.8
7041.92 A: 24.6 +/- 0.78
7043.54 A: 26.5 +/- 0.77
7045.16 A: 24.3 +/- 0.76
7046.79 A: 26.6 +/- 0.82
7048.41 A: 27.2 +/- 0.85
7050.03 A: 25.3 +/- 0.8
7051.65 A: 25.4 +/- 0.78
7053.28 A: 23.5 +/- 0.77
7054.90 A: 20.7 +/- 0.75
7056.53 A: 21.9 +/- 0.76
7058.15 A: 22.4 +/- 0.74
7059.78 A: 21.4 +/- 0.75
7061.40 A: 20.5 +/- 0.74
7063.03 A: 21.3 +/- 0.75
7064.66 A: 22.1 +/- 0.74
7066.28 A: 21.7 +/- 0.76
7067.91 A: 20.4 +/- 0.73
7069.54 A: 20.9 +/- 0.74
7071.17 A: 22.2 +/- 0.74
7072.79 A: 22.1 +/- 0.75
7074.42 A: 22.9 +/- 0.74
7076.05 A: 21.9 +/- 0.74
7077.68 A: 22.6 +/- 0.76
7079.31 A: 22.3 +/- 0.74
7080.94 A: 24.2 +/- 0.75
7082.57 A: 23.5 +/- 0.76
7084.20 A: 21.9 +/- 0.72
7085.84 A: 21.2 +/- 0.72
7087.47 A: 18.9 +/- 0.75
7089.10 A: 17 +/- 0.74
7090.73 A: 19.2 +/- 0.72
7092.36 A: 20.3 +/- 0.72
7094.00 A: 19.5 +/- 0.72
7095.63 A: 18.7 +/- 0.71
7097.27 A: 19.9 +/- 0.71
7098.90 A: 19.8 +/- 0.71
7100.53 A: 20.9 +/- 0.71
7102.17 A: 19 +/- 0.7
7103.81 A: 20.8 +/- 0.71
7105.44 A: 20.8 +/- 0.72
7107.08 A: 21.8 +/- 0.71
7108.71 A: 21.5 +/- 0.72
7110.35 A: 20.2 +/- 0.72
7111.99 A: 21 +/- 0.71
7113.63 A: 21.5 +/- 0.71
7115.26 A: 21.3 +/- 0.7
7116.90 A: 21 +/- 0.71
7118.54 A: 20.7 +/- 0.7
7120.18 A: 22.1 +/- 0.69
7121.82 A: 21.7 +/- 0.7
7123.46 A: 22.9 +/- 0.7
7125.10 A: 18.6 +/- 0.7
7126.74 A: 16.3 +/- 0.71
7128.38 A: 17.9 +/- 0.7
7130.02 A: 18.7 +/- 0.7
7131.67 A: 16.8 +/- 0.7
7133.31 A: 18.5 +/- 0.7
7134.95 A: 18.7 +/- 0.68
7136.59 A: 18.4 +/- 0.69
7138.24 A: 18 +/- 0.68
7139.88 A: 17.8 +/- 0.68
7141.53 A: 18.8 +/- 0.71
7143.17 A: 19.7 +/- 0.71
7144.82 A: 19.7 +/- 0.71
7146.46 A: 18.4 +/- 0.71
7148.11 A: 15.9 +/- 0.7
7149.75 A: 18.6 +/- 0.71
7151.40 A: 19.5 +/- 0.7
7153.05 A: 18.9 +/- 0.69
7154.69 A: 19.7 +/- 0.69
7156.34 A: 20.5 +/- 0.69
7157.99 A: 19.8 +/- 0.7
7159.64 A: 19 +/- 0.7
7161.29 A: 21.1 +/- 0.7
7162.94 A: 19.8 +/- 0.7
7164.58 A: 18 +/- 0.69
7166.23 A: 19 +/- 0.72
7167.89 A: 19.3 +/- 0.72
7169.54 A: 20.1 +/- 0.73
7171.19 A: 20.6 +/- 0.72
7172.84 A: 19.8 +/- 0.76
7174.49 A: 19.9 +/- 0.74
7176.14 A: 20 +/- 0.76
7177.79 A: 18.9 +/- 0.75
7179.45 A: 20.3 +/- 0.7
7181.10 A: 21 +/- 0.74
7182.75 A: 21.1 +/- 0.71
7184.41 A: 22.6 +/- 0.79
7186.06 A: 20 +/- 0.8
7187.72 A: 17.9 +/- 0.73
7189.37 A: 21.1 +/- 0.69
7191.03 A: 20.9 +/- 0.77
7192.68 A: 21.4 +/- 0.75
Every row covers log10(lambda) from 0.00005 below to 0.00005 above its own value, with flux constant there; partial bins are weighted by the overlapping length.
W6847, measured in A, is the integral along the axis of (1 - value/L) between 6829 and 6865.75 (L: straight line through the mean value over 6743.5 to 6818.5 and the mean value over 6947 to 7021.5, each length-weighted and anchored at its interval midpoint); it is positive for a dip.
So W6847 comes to 3.7 A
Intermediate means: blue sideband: 17.2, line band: 16.8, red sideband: 21.8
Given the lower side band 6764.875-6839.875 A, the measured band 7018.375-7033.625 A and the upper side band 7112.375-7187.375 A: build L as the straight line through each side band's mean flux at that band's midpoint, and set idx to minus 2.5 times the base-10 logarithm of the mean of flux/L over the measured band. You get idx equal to -0.24 mag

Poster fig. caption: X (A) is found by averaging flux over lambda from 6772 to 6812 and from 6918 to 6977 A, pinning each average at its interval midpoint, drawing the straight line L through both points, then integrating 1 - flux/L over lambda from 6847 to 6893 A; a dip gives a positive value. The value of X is 5.0 A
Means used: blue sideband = 17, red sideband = 20.7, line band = 16.8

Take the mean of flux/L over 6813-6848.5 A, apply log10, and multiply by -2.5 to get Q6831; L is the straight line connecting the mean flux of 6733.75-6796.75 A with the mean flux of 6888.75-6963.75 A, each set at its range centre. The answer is 0.07 mag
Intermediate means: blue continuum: 17.5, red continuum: 19.6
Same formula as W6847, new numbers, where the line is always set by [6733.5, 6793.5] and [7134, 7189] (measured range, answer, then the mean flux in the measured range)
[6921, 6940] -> -1.5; 19.8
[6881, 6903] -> 0.9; 17.5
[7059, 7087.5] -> -4.2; 21.9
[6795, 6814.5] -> 1.1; 16.8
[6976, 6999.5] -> -3.5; 21.4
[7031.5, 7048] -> -4.8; 24.4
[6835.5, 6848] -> 0.4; 17.4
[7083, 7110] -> -1.4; 20.1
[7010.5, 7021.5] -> -2.3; 22.7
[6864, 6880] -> 0.7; 17.3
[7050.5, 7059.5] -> -1.8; 22.8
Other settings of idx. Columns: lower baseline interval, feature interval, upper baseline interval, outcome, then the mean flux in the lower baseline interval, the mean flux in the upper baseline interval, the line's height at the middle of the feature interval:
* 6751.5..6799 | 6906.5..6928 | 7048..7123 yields 0.03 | 17.2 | 21.4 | 19.2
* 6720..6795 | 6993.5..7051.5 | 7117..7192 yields -0.23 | 17.5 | 19.5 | 18.8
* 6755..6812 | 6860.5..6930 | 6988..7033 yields 0.11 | 17.2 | 22.4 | 19.7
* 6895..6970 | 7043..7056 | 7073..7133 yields -0.22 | 19.9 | 20.5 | 20.3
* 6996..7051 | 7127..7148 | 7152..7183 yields 0.13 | 23.3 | 19.8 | 20.5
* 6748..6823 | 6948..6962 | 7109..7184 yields -0.18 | 17.1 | 19.6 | 18.3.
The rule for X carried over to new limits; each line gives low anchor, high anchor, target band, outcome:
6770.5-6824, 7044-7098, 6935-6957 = -1.55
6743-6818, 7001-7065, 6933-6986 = 0.12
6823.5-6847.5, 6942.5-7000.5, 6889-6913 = 1.58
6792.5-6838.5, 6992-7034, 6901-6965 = 0.88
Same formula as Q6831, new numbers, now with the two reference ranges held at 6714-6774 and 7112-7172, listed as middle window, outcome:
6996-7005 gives -0.17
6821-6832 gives 0.05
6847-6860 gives 0.13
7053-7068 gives -0.14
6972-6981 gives -0.15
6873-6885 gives 0.04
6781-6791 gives 0.08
